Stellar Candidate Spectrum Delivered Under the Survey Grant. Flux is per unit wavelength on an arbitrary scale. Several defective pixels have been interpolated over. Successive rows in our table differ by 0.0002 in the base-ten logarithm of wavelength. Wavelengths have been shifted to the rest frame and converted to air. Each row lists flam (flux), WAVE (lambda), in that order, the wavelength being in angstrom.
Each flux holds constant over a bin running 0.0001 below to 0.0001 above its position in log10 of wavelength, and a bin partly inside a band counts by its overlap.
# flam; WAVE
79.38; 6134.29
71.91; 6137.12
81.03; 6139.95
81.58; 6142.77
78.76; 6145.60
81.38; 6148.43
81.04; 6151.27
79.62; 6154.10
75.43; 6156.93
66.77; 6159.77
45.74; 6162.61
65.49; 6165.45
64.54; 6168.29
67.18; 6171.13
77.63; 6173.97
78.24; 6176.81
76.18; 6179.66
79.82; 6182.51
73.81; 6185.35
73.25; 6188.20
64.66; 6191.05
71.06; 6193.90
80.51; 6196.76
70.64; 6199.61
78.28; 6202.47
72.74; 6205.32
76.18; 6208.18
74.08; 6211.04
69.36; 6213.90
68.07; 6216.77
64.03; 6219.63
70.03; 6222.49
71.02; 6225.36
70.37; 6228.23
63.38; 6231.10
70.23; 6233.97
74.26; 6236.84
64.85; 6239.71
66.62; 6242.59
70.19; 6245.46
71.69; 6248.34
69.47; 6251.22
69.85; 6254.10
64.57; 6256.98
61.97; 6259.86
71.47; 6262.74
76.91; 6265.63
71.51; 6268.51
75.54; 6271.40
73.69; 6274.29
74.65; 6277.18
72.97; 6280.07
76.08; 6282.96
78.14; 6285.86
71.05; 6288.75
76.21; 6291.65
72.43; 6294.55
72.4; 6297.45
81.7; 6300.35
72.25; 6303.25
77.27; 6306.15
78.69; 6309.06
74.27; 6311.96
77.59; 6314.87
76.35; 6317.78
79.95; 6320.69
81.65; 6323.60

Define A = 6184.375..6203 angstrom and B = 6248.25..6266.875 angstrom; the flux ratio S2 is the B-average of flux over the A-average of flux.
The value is 0.95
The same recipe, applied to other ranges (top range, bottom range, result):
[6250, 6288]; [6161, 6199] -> 1.02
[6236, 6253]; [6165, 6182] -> 0.96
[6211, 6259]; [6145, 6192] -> 0.95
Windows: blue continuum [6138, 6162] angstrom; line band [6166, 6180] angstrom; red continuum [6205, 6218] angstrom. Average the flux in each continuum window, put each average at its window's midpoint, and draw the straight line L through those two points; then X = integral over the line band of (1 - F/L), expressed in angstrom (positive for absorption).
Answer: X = 0.6 angstrom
